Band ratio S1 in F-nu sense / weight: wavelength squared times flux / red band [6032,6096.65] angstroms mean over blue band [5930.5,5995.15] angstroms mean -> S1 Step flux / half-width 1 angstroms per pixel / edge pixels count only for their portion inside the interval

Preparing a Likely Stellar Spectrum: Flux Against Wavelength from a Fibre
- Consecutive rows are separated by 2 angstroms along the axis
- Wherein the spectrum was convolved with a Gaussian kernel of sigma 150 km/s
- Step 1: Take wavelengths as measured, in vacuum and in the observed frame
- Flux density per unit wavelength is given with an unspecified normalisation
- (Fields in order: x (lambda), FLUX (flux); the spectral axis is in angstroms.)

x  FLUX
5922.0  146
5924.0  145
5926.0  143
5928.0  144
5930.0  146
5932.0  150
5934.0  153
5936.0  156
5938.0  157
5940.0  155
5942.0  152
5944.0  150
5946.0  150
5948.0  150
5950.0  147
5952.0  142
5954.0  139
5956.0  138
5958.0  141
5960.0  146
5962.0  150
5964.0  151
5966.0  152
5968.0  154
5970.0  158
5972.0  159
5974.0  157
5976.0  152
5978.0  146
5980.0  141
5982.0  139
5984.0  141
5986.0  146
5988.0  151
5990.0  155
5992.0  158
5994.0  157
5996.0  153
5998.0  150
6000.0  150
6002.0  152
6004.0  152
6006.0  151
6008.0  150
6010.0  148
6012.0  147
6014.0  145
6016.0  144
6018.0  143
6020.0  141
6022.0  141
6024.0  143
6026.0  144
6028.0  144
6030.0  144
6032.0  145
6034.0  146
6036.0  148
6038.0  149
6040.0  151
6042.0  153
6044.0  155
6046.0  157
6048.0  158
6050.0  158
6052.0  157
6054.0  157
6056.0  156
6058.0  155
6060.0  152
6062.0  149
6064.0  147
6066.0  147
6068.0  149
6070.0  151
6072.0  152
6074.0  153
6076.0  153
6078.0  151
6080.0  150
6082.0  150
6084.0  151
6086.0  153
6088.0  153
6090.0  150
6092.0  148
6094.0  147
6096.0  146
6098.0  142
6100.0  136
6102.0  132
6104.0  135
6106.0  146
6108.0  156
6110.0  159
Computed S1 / 1.05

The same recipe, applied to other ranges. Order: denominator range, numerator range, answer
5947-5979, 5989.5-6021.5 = 1.02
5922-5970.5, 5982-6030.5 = 1.01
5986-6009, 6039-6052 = 1.04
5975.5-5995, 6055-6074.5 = 1.04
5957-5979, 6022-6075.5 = 1.02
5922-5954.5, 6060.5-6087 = 1.06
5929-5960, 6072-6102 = 1.05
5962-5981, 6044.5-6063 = 1.05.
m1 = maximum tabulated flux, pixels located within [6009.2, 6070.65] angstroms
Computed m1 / 158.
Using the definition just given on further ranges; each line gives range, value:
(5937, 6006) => 159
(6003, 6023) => 152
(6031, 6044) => 155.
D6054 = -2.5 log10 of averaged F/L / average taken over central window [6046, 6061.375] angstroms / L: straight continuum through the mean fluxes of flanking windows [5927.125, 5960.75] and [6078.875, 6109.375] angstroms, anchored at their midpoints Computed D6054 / -0.07 mag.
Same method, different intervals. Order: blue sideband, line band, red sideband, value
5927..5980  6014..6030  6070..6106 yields 0.04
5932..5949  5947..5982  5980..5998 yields 0.02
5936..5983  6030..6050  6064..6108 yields -0.02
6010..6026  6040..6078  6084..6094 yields -0.04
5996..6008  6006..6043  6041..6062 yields 0.05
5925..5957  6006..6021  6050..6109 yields 0.02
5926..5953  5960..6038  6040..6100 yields 0.01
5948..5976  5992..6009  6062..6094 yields -0.02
